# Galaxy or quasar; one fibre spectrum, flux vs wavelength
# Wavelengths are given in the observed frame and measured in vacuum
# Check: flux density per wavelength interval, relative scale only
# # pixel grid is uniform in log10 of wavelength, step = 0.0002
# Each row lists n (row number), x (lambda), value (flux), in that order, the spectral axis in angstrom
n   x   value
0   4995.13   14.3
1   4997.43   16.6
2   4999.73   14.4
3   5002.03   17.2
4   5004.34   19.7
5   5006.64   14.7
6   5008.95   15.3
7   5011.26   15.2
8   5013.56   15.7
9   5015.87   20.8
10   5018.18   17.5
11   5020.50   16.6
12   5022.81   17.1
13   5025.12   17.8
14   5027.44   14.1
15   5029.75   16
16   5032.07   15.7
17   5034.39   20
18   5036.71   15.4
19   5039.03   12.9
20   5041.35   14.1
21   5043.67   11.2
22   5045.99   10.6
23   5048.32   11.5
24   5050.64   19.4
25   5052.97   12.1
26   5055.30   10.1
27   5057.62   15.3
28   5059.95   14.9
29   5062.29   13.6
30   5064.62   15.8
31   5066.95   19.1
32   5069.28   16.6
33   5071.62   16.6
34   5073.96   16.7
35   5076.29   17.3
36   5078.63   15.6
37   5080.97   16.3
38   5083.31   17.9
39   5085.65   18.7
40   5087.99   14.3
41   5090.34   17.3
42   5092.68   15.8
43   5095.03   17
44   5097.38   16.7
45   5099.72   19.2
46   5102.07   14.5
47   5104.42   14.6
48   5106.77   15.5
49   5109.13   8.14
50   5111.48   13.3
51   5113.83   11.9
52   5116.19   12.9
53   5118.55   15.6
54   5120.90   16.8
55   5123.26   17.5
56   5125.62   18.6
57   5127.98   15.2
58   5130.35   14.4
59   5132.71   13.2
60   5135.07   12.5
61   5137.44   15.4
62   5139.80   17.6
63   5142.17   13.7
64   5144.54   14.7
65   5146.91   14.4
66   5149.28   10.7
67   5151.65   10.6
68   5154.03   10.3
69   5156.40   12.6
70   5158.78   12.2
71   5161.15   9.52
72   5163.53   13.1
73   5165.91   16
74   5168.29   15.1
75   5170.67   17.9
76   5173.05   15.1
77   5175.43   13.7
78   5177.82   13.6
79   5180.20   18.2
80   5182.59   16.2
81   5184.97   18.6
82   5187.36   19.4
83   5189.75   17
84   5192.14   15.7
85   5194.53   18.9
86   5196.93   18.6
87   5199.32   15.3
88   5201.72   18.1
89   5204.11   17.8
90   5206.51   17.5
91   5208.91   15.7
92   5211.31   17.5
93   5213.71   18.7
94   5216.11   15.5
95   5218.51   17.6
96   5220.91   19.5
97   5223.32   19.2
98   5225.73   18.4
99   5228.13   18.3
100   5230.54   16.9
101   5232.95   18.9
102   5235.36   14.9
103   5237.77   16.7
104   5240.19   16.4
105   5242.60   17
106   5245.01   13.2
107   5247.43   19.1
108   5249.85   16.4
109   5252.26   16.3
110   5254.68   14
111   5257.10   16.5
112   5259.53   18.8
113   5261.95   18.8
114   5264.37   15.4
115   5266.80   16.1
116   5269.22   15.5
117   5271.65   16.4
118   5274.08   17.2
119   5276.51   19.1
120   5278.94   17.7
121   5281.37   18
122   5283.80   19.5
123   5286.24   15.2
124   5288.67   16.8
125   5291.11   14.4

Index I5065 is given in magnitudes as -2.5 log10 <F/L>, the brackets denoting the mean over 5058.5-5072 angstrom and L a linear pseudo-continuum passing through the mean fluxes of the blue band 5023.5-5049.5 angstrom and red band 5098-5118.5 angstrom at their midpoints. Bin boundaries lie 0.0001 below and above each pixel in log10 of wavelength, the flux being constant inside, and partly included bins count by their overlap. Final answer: -0.13 mag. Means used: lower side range 14.5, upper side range 13.9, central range 16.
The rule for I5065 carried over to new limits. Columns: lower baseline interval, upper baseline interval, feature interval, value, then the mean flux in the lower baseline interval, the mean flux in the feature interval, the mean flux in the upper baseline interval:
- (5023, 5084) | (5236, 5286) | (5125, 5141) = 0.05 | 15.3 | 15.2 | 16.8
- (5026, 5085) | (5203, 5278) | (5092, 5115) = 0.07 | 15.2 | 14.6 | 17.1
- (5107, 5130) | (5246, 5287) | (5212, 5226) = -0.12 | 14.5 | 18.1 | 17.1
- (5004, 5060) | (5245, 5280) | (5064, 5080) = -0.09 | 15.3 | 16.8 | 16.8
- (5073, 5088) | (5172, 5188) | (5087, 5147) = 0.11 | 16.9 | 15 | 16.3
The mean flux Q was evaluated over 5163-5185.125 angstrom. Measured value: 15.7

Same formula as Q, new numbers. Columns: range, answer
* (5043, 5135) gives 15.2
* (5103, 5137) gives 14.3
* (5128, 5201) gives 14.8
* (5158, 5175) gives 14.2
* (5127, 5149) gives 14.4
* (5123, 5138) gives 15.1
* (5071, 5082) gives 16.5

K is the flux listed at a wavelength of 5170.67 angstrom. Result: 17.9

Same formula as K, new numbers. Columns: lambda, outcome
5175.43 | 13.7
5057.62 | 15.3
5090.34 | 17.3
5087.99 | 14.3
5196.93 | 18.6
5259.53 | 18.8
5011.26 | 15.2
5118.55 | 15.6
